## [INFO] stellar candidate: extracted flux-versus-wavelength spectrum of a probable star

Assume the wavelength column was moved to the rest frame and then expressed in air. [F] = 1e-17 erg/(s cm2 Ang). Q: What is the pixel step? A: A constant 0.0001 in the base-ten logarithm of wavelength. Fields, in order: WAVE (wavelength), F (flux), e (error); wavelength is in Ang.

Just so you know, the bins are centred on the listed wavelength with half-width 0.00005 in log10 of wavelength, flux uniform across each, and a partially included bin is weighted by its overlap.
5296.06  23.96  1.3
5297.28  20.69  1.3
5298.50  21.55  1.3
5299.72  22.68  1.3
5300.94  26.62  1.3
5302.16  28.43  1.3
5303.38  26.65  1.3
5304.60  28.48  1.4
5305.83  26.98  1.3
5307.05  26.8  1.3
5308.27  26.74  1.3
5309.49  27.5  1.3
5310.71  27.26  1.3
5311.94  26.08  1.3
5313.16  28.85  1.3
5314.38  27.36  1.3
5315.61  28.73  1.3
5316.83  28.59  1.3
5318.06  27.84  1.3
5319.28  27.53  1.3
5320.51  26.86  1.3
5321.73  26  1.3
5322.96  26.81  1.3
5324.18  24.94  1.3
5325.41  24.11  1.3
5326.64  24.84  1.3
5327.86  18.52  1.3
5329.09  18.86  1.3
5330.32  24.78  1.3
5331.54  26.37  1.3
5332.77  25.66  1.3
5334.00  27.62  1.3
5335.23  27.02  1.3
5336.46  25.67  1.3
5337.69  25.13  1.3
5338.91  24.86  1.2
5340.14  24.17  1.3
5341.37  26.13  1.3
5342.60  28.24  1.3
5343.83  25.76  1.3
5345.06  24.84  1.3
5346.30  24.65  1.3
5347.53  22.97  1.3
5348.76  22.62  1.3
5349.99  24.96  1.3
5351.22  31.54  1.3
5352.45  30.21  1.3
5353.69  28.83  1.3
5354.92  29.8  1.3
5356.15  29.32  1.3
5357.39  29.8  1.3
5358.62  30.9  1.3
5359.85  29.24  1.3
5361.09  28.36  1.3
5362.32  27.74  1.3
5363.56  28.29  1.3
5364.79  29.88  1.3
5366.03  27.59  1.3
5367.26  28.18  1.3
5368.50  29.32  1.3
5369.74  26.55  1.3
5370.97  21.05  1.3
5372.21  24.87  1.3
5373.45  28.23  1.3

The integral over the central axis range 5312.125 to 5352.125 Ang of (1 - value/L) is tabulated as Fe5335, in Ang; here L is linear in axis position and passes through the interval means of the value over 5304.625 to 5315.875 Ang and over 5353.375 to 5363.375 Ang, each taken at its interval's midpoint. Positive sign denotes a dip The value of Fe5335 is 3.47 Ang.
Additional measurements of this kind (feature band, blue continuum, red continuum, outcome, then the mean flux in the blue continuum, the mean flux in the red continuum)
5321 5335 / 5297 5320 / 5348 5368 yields 1.5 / 26.7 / 28.5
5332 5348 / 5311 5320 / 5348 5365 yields 1.5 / 27.8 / 28.6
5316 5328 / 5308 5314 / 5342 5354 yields 0.5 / 27.3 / 26.4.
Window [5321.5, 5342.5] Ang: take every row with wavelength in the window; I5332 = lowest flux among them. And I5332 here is 18.52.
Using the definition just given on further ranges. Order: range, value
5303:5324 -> 26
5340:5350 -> 22.62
